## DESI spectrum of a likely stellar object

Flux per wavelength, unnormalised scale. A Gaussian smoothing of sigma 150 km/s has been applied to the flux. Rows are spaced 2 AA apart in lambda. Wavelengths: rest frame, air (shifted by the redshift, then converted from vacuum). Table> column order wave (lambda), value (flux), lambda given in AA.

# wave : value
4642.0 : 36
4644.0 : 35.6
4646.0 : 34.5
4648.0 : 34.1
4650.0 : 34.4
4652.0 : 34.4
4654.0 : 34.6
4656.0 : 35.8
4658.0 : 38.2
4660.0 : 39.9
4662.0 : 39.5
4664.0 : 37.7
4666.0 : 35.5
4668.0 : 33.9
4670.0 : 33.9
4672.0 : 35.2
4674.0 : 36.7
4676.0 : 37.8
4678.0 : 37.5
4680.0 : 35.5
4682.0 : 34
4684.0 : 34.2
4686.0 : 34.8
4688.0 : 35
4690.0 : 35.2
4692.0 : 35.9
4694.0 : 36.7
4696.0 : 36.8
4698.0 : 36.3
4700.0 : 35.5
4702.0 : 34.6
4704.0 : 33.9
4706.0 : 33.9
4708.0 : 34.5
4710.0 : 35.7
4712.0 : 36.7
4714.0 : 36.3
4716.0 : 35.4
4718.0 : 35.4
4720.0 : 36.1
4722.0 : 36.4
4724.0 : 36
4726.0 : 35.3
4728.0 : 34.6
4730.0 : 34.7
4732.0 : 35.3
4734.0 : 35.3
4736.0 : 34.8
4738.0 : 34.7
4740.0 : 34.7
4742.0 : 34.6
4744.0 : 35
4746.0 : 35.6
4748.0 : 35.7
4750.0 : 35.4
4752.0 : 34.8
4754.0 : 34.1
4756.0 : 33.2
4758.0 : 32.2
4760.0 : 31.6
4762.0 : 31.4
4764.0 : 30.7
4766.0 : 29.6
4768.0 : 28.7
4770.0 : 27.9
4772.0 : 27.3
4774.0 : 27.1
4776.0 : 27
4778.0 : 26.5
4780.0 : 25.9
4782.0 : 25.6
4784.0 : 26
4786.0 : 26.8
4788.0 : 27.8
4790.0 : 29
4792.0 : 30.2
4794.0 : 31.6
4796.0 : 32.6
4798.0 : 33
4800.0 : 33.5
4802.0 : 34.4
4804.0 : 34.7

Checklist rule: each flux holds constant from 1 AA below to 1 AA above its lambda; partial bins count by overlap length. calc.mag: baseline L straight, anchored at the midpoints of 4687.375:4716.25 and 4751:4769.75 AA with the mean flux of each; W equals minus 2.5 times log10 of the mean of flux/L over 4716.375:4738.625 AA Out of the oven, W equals -0.05 mag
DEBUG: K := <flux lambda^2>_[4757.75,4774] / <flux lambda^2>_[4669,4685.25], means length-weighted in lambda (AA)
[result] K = 0.9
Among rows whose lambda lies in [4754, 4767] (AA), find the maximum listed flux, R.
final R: 34.1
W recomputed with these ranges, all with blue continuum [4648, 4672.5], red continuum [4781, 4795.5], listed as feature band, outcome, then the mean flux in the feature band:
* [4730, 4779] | -0.07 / 32.3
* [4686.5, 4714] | -0.06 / 35.5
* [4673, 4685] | -0.03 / 35.9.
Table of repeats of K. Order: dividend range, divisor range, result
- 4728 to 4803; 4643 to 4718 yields 0.92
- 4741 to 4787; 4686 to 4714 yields 0.89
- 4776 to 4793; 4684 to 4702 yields 0.79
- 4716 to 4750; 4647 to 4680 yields 1.00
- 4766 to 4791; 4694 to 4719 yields 0.79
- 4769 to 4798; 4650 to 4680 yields 0.81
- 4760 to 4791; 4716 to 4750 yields 0.81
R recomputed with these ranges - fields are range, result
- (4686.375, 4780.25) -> 36.8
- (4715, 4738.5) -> 36.4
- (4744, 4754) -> 35.7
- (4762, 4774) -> 31.4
